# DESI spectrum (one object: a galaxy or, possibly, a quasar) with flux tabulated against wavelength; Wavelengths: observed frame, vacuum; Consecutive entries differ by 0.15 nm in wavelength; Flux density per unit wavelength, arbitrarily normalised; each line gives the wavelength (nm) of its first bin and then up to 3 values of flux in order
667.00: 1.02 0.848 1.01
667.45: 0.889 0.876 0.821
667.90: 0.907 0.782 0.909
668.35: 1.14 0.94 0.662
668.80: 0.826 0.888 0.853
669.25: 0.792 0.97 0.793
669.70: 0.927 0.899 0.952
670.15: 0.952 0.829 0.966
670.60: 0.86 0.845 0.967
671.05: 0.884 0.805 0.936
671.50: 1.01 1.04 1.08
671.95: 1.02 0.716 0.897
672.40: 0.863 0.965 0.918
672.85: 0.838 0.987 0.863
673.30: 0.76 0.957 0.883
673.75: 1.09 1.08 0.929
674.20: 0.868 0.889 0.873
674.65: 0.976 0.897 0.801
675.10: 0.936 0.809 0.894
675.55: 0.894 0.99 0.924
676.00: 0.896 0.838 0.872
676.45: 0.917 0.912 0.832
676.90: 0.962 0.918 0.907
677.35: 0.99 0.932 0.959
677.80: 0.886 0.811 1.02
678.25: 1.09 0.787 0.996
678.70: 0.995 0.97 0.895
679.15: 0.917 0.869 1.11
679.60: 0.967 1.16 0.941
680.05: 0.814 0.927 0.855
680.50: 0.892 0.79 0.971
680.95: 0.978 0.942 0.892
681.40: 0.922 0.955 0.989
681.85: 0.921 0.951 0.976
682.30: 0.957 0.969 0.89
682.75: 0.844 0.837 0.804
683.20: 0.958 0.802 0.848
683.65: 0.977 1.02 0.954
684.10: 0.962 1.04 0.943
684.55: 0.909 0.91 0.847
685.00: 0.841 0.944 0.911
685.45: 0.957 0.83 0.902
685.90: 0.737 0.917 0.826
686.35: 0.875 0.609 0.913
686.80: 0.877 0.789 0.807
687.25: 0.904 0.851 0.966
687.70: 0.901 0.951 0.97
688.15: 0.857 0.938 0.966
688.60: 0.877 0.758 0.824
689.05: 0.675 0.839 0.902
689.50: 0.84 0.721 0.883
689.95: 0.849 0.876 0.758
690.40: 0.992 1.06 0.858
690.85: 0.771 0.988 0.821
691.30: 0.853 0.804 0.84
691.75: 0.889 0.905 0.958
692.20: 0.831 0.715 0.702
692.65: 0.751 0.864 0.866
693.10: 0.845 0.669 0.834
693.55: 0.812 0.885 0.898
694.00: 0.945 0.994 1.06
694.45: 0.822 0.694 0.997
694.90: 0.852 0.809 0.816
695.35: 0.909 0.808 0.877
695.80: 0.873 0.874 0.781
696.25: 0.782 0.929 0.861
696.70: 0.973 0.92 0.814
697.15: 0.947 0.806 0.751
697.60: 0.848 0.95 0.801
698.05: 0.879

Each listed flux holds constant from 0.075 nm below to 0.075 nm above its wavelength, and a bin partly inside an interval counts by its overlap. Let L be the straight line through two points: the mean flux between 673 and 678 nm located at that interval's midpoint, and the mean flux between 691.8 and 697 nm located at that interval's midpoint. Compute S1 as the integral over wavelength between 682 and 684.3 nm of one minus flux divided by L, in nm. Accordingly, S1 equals -0.09 nm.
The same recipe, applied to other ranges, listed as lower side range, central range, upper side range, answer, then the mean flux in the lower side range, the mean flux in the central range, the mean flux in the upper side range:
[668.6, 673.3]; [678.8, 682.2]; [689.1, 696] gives -0.23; 0.896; 0.939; 0.856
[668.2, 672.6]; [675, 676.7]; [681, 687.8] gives 0.01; 0.906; 0.896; 0.898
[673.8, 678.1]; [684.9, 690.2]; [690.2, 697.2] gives 0.12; 0.91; 0.859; 0.862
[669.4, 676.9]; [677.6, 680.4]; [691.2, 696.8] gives -0.16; 0.91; 0.946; 0.854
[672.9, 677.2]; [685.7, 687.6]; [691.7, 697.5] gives 0.08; 0.908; 0.842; 0.855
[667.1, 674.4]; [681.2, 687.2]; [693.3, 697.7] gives -0.07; 0.906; 0.895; 0.867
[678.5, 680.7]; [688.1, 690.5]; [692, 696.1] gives 0.08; 0.941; 0.849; 0.848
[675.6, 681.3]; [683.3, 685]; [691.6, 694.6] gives -0.05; 0.93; 0.926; 0.851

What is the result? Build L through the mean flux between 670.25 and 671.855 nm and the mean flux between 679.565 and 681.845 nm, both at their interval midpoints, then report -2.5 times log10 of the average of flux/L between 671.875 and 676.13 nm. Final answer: 0.03 mag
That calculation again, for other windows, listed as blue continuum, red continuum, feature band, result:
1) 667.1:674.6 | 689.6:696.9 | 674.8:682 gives -0.04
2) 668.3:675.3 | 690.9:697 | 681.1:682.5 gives -0.08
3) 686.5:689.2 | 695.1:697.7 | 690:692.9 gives 0.01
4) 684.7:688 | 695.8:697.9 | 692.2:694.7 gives 0.04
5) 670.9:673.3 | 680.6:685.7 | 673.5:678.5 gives 0.00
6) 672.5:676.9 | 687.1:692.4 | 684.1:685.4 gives -0.05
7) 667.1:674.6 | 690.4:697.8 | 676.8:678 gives -0.03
